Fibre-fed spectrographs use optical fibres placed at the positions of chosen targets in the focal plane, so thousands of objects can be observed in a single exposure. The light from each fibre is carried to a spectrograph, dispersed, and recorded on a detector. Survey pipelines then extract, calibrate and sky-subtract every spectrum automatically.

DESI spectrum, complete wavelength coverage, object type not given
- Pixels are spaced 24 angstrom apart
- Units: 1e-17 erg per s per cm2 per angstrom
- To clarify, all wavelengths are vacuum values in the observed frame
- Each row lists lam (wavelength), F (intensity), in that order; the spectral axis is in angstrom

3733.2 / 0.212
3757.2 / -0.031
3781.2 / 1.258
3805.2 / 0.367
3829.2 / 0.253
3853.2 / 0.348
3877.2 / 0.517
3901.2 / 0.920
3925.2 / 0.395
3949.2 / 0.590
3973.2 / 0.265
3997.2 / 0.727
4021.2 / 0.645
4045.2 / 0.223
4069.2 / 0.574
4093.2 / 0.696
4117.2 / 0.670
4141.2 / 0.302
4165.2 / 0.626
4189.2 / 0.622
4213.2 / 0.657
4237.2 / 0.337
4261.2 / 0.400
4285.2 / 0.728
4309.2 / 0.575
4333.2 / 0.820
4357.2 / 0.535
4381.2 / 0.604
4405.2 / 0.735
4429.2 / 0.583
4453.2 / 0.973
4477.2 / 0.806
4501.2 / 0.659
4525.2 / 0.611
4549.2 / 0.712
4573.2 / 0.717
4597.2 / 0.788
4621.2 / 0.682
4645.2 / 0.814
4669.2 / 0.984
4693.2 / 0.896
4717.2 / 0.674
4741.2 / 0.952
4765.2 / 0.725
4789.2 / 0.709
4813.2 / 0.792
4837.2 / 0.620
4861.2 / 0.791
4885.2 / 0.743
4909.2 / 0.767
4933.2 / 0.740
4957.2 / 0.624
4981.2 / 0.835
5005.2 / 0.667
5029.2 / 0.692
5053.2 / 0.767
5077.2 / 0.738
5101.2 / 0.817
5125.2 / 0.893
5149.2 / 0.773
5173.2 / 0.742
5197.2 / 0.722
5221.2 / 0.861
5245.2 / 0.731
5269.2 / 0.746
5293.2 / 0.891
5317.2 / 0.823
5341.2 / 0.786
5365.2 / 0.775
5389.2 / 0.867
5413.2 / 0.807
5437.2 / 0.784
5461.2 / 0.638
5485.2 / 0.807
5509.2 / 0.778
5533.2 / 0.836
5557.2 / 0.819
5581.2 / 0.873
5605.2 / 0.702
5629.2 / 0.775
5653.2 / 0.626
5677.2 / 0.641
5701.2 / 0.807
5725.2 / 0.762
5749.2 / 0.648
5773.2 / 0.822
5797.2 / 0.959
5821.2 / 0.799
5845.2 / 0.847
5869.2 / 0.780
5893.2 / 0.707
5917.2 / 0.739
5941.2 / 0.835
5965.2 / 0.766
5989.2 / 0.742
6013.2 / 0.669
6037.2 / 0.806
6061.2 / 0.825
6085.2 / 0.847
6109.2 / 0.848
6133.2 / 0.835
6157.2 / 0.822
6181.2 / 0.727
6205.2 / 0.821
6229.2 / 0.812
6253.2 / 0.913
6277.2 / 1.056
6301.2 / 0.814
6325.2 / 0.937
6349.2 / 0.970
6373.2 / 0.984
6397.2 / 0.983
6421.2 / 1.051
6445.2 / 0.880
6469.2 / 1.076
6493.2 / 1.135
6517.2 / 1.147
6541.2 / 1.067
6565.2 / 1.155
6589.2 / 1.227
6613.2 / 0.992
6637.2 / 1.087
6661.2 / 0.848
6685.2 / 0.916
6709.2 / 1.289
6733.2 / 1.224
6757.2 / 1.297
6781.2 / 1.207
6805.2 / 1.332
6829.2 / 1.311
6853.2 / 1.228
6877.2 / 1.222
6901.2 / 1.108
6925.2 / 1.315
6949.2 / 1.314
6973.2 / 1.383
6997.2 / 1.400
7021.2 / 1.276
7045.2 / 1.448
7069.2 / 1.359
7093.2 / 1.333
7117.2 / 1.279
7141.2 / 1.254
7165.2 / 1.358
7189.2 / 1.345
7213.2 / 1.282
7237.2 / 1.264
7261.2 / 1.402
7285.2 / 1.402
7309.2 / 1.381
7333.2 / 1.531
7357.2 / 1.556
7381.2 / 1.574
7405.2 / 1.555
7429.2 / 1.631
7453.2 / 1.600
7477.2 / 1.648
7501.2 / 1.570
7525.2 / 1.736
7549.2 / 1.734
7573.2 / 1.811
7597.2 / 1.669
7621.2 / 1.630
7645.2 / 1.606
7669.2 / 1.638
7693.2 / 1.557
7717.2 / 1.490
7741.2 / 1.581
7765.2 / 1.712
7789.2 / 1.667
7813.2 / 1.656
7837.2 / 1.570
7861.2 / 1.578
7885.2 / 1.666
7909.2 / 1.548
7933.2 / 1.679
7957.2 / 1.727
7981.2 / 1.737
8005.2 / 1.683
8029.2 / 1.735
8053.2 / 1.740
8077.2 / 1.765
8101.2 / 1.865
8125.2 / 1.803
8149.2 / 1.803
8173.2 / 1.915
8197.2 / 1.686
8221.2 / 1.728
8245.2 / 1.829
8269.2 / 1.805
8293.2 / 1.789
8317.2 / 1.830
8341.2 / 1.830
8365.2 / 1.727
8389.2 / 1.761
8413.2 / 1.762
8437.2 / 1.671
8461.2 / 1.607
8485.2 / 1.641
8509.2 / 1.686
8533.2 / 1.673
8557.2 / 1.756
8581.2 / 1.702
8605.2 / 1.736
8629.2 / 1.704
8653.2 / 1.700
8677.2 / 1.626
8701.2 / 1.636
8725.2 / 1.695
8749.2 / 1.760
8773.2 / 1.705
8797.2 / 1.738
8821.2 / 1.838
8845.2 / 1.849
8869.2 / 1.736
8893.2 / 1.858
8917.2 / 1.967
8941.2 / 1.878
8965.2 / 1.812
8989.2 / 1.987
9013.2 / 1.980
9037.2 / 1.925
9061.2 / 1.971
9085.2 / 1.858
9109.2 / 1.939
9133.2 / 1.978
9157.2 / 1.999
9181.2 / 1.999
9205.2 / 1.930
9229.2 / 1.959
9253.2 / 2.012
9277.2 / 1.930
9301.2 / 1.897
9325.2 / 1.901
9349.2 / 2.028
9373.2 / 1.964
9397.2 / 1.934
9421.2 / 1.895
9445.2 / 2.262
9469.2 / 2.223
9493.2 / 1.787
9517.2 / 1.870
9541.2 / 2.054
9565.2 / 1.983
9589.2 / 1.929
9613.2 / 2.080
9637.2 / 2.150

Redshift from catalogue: 0.68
